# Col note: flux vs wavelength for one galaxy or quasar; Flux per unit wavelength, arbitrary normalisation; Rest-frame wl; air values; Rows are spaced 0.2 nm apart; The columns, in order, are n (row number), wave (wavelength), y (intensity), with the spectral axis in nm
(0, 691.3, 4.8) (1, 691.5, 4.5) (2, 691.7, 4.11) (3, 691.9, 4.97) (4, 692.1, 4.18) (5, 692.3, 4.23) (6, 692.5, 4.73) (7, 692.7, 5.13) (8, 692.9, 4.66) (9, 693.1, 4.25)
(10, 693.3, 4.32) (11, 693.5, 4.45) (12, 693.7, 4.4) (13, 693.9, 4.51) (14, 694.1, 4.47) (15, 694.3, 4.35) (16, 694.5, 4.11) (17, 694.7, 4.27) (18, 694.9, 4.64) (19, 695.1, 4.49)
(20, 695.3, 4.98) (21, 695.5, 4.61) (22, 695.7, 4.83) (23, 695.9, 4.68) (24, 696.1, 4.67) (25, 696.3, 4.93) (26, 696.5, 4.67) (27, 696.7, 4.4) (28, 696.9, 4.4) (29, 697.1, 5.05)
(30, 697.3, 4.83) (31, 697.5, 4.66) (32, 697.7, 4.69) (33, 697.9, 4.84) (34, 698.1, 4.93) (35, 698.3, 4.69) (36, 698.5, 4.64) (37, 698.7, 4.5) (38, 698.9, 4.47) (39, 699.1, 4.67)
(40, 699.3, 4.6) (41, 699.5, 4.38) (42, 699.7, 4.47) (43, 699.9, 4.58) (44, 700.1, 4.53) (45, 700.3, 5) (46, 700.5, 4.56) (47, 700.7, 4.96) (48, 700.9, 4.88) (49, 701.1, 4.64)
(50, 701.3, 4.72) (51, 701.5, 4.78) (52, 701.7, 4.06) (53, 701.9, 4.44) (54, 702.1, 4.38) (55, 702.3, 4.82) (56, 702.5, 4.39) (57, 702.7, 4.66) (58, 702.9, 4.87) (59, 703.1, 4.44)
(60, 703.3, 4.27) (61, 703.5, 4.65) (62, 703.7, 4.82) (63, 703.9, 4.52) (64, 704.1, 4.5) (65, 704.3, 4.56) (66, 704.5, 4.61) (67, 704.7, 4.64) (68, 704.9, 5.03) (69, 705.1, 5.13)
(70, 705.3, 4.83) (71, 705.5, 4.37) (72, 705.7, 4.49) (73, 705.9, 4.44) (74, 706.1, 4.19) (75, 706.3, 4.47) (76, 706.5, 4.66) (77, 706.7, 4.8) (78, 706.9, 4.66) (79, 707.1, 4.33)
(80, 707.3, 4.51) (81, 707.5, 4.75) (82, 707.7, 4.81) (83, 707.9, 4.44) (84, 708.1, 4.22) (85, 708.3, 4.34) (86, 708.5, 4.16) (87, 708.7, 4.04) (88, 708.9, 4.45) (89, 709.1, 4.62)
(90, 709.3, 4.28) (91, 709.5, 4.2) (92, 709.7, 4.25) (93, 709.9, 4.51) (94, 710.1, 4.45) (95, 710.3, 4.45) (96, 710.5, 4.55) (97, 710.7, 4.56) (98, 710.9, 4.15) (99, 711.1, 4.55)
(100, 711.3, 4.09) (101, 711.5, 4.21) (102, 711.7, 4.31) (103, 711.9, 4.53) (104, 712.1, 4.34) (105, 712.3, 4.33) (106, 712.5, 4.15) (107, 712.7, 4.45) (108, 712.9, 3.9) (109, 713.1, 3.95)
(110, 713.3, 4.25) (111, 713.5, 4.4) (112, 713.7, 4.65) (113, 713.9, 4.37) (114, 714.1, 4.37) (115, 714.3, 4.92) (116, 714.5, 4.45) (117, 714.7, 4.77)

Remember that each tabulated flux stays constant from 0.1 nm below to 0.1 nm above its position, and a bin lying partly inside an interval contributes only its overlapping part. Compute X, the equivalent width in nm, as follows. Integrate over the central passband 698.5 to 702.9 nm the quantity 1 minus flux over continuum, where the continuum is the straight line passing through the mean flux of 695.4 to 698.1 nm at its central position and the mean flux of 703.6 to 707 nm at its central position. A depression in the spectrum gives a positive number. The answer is 0.072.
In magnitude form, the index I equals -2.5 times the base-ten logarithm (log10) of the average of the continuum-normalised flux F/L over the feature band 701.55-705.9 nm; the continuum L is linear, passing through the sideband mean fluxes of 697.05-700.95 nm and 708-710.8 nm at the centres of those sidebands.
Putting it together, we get -0.01 mag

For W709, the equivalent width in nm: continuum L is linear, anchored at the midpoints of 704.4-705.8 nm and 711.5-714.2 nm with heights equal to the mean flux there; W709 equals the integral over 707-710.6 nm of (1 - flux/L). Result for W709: 0.09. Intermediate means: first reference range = 4.73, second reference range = 4.3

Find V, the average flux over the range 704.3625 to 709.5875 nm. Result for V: 4.52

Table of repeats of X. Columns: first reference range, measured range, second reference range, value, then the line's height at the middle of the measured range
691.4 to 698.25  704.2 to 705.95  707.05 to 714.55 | -0.092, 4.45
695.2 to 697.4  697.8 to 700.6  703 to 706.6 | 0.030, 4.68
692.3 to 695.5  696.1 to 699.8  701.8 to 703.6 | -0.106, 4.53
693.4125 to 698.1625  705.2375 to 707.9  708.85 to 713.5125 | -0.084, 4.41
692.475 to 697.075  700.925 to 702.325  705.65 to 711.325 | -0.016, 4.5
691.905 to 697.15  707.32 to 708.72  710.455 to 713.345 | -0.025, 4.34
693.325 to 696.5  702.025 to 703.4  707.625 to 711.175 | -0.026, 4.47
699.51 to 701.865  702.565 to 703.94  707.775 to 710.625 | -0.015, 4.55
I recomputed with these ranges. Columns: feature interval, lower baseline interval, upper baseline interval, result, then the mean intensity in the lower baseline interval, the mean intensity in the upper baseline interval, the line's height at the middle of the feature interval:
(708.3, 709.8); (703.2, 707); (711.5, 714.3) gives 0.04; 4.61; 4.33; 4.47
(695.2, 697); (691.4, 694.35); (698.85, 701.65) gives -0.03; 4.49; 4.65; 4.56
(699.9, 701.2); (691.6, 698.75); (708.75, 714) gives -0.06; 4.59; 4.34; 4.51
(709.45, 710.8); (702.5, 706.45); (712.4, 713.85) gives -0.01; 4.6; 4.25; 4.37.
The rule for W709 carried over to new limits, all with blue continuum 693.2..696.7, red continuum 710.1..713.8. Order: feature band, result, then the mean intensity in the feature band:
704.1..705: -0.054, 4.69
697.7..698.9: -0.051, 4.7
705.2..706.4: -0.016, 4.46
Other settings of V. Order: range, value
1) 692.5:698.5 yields 4.62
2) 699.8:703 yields 4.64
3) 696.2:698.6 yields 4.73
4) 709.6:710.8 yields 4.46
